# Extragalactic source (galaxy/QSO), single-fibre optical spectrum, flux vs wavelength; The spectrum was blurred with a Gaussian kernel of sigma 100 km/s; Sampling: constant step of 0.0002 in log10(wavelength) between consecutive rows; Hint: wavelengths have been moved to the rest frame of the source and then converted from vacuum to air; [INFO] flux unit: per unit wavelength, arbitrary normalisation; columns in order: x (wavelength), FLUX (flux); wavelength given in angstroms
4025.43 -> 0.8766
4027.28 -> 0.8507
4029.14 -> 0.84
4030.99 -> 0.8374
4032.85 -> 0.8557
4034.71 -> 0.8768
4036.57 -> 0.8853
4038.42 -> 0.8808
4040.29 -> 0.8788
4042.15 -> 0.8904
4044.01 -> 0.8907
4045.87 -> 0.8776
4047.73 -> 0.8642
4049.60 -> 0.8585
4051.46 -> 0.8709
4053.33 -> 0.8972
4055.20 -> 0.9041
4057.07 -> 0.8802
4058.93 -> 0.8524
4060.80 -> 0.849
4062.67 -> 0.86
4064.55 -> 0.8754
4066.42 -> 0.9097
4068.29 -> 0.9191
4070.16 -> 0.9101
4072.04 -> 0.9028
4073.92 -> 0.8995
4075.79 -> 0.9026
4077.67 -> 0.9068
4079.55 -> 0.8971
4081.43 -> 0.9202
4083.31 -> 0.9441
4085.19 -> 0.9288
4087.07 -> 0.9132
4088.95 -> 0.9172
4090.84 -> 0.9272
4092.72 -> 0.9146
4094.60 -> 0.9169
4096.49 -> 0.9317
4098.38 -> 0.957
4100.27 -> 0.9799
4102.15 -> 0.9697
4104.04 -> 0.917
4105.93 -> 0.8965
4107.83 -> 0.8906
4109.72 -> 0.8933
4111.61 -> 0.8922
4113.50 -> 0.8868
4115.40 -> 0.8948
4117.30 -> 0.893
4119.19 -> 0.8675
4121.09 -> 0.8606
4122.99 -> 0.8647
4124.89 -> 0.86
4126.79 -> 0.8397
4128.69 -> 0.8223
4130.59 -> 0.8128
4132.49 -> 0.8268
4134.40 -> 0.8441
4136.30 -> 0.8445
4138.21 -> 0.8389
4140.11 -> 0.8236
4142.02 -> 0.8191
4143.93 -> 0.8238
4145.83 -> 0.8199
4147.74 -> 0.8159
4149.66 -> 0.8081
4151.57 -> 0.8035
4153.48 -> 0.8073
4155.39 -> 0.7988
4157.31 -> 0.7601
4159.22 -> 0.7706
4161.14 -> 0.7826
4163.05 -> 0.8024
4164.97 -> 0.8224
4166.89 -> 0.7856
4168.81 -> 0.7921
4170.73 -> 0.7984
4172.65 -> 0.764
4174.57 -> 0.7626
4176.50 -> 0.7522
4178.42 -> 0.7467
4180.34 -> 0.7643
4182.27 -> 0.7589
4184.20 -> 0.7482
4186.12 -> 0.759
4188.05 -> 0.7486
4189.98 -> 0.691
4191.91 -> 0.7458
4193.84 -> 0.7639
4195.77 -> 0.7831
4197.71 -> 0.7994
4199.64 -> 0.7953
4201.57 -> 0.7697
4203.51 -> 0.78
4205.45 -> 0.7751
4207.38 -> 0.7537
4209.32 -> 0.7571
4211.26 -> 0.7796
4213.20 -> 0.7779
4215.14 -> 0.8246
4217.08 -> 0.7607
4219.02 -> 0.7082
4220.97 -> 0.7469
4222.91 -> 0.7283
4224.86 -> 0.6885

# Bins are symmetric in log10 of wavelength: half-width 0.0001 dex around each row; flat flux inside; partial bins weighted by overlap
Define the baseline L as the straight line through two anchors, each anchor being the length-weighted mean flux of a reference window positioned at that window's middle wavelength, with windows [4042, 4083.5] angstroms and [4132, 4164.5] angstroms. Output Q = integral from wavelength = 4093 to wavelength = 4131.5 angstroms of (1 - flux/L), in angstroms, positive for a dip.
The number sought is -2.20 angstroms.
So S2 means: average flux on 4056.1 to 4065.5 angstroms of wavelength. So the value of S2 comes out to 0.864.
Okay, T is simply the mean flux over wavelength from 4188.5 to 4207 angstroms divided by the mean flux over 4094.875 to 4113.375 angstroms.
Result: 0.8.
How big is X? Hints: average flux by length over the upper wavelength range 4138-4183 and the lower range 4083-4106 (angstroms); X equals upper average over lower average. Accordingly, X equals 0.85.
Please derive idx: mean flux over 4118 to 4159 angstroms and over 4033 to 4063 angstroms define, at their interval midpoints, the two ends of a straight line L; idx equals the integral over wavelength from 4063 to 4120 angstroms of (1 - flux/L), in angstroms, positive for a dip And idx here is -4.0 angstroms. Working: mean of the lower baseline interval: 0.876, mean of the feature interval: 0.912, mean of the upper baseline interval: 0.826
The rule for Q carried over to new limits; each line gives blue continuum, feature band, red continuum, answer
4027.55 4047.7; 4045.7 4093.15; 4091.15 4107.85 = 0.3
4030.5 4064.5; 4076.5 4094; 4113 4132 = -1.1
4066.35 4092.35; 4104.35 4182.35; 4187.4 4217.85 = 1.5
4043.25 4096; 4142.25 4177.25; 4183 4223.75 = 0.5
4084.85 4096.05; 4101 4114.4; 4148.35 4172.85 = -0.3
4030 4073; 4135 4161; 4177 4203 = -0.4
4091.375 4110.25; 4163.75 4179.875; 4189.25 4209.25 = 0.7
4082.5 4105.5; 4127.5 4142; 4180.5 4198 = 0.5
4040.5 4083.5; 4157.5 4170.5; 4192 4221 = 0.2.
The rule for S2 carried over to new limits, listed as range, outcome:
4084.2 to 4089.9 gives 0.92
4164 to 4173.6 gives 0.792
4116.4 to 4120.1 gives 0.882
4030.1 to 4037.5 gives 0.864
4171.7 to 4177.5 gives 0.759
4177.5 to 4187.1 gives 0.756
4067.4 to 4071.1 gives 0.915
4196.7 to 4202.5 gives 0.788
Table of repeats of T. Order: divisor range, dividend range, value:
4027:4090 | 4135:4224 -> 0.88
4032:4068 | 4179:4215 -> 0.87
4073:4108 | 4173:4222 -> 0.83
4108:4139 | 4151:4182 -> 0.91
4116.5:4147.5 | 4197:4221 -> 0.92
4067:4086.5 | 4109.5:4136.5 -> 0.94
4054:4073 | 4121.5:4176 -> 0.92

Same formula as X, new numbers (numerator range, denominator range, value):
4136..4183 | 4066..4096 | 0.87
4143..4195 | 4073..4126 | 0.86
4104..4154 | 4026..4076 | 0.97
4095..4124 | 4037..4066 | 1.03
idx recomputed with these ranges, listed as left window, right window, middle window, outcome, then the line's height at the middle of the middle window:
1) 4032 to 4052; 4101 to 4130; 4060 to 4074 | -0.2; 0.878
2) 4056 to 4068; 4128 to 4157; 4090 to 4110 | -1.9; 0.848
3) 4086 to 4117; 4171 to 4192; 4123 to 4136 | 0.3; 0.86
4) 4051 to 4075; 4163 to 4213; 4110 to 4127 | -0.8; 0.835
